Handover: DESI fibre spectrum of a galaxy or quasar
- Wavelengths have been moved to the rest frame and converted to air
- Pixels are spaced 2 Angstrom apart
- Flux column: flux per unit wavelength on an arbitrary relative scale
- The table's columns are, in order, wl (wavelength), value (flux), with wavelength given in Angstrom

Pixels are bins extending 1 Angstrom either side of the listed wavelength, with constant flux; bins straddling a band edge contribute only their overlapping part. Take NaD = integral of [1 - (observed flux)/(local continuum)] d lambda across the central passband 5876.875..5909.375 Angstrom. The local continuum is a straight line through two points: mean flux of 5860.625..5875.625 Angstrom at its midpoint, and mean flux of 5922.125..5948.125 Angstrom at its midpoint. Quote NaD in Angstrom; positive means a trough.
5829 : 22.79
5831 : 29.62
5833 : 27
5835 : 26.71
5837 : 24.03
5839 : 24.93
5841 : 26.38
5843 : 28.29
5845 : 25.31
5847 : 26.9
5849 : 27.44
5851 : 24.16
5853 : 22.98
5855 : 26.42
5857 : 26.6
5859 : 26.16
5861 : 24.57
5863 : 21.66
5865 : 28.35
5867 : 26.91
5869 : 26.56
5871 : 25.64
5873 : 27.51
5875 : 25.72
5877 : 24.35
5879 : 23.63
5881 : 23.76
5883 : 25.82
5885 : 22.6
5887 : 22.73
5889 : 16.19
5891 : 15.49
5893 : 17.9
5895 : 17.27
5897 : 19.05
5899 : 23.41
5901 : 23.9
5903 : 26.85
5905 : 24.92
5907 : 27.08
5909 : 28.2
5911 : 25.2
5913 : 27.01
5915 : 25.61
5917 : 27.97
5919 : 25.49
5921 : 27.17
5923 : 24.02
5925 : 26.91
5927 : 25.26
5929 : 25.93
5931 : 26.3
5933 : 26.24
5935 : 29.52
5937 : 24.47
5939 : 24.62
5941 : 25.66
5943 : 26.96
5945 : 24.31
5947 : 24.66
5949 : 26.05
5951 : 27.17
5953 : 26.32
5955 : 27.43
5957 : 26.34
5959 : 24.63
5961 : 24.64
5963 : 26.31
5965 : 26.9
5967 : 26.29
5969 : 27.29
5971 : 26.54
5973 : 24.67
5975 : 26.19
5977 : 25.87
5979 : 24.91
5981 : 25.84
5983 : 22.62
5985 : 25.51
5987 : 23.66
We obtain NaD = 4.4 Angstrom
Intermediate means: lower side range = 25.9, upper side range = 25.8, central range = 22.4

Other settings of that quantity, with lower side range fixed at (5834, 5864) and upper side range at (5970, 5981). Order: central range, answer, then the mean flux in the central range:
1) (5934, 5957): -0.45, 26.1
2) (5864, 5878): -0.50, 26.4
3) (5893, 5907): 1.65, 22.6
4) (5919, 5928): -0.07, 25.8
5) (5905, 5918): -0.57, 26.7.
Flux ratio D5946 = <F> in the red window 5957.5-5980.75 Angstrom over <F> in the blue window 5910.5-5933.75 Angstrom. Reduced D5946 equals 0.99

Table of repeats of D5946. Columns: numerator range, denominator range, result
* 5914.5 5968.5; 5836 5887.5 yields 1.03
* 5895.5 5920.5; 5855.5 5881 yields 0.99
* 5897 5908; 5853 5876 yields 0.95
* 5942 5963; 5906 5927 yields 0.98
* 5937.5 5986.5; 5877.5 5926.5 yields 1.08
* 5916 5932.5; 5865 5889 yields 1.05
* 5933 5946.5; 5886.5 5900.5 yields 1.37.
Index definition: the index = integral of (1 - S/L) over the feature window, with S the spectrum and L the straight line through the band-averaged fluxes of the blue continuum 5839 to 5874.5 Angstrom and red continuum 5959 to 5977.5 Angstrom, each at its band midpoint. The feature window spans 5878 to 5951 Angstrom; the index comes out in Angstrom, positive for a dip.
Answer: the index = 4.4 Angstrom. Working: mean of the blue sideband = 26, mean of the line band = 24.4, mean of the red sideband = 26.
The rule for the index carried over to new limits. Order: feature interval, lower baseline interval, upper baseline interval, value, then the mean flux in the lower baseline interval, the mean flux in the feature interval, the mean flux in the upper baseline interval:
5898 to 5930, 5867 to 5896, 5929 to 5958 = -1.9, 22.7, 25.9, 26.1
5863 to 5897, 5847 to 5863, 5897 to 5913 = 3.1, 25.3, 23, 25.3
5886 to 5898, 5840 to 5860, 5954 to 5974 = 3.7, 26.1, 18.1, 26.1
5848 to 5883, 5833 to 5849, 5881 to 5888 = -0.9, 26.2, 25.4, 23.7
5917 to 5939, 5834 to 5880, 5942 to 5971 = -0.1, 25.7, 26.1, 26.1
